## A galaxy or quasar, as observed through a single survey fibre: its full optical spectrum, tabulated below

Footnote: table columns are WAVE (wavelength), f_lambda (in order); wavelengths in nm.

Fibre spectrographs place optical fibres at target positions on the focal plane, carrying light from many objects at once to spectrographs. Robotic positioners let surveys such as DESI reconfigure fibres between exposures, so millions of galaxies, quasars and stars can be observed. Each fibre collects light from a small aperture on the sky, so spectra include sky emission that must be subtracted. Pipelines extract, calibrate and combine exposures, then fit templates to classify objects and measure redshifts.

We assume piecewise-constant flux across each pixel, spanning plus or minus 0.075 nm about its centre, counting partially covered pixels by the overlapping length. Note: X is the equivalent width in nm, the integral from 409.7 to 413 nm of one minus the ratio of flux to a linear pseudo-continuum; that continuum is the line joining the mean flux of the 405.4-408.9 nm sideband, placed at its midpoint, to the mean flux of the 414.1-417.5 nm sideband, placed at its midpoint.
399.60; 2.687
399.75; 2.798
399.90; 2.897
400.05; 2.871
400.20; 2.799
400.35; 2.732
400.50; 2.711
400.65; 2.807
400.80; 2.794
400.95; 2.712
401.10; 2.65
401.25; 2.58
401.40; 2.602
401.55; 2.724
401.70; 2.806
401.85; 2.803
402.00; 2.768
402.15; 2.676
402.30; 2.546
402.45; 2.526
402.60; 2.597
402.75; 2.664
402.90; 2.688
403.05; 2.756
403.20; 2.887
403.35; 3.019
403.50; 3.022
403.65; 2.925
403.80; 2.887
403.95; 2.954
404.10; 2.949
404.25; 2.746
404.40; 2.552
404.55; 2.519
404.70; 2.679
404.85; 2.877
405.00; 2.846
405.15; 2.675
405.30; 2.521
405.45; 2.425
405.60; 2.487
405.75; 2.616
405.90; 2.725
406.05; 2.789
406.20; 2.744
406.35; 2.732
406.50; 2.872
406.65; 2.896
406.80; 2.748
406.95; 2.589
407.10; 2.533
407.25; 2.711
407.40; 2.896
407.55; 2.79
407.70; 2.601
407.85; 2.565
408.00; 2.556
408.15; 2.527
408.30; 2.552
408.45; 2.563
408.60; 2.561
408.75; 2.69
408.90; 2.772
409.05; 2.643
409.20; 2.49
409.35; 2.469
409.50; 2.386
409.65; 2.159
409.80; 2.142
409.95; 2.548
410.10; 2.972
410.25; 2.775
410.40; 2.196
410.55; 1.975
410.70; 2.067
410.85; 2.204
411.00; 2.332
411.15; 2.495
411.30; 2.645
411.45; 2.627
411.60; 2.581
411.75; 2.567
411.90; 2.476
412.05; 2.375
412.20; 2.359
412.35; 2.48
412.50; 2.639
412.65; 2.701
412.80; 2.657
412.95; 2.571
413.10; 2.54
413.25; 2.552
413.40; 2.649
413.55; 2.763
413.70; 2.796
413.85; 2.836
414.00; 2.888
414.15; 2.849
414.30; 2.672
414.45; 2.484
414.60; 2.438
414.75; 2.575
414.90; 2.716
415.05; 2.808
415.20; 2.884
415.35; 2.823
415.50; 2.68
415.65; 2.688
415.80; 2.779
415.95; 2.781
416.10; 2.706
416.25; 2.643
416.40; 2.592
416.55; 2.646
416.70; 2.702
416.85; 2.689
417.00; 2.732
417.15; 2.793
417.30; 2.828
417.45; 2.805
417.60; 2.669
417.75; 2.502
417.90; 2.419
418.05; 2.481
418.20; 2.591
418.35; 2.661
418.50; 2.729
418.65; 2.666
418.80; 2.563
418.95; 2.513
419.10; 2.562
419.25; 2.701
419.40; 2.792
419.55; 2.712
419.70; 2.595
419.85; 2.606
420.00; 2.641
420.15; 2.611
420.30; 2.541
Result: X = 0.27 nm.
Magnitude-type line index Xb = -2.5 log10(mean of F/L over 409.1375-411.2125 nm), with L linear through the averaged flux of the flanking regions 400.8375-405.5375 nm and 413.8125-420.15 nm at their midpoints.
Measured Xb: 0.14 mag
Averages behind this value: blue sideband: 2.73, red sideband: 2.68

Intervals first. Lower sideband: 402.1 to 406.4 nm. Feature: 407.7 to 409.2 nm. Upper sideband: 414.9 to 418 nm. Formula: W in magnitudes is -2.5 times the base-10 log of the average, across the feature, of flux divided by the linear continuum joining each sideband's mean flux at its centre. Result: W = 0.05 mag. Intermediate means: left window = 2.73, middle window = 2.6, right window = 2.71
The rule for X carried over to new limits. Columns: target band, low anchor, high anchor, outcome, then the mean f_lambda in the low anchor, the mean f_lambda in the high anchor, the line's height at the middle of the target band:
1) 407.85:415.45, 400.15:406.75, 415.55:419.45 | 0.37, 2.73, 2.66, 2.69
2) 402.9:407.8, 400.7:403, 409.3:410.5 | -0.32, 2.68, 2.45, 2.58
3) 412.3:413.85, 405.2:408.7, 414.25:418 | 0.01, 2.65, 2.68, 2.67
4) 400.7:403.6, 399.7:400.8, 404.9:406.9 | 0.04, 2.8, 2.7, 2.77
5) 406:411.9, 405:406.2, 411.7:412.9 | 0.05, 2.63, 2.53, 2.58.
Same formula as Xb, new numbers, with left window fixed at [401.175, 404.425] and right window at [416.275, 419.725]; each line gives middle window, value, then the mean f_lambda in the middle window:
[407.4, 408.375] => 0.04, 2.62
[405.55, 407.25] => 0.01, 2.71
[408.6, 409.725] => 0.08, 2.52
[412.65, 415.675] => -0.01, 2.69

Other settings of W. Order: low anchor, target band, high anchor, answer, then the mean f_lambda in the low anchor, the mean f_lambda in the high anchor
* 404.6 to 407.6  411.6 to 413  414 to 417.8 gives 0.07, 2.71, 2.7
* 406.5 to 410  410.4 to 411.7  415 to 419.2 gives 0.11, 2.59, 2.68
